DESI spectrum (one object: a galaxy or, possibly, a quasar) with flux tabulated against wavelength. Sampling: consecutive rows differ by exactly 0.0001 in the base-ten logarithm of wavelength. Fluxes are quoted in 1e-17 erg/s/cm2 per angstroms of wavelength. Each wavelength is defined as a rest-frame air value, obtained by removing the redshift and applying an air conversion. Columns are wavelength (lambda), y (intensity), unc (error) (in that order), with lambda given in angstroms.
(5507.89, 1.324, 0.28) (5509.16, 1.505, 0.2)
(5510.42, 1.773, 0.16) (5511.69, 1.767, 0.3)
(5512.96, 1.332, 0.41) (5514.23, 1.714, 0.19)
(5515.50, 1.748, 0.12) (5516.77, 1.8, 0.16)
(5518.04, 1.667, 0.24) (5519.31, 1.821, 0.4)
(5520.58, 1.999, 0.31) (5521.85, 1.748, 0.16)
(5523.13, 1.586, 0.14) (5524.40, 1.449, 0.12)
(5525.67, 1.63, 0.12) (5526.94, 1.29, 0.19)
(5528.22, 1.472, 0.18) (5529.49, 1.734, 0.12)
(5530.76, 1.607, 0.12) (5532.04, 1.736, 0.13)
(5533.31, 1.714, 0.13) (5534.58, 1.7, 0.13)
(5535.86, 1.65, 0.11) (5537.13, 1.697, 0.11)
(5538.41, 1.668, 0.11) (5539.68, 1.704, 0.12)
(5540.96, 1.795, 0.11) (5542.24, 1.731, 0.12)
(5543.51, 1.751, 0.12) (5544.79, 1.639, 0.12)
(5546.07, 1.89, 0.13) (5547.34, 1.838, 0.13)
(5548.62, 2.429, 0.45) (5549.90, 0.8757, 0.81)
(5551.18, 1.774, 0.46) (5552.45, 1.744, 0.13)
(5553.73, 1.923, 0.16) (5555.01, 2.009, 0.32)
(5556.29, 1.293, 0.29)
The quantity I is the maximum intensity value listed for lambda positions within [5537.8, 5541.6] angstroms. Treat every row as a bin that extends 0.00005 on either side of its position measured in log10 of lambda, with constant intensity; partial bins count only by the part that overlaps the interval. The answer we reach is 1.795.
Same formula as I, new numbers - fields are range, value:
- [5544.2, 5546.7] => 1.89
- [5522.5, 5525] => 1.586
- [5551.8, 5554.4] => 1.923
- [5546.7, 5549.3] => 2.429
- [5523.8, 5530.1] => 1.734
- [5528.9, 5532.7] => 1.736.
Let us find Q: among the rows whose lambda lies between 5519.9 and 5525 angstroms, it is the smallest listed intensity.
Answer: 1.449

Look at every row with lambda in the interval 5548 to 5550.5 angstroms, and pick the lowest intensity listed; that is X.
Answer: 0.8757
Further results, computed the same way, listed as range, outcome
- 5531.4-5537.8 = 1.65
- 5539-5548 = 1.639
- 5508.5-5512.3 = 1.505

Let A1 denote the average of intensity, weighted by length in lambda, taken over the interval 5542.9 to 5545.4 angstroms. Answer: 1.69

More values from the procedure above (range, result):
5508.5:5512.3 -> 1.68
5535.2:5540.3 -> 1.68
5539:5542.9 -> 1.74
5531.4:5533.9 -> 1.73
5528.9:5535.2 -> 1.7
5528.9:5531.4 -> 1.67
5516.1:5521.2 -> 1.82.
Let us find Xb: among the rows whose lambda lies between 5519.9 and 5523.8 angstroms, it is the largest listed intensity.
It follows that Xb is 1.999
